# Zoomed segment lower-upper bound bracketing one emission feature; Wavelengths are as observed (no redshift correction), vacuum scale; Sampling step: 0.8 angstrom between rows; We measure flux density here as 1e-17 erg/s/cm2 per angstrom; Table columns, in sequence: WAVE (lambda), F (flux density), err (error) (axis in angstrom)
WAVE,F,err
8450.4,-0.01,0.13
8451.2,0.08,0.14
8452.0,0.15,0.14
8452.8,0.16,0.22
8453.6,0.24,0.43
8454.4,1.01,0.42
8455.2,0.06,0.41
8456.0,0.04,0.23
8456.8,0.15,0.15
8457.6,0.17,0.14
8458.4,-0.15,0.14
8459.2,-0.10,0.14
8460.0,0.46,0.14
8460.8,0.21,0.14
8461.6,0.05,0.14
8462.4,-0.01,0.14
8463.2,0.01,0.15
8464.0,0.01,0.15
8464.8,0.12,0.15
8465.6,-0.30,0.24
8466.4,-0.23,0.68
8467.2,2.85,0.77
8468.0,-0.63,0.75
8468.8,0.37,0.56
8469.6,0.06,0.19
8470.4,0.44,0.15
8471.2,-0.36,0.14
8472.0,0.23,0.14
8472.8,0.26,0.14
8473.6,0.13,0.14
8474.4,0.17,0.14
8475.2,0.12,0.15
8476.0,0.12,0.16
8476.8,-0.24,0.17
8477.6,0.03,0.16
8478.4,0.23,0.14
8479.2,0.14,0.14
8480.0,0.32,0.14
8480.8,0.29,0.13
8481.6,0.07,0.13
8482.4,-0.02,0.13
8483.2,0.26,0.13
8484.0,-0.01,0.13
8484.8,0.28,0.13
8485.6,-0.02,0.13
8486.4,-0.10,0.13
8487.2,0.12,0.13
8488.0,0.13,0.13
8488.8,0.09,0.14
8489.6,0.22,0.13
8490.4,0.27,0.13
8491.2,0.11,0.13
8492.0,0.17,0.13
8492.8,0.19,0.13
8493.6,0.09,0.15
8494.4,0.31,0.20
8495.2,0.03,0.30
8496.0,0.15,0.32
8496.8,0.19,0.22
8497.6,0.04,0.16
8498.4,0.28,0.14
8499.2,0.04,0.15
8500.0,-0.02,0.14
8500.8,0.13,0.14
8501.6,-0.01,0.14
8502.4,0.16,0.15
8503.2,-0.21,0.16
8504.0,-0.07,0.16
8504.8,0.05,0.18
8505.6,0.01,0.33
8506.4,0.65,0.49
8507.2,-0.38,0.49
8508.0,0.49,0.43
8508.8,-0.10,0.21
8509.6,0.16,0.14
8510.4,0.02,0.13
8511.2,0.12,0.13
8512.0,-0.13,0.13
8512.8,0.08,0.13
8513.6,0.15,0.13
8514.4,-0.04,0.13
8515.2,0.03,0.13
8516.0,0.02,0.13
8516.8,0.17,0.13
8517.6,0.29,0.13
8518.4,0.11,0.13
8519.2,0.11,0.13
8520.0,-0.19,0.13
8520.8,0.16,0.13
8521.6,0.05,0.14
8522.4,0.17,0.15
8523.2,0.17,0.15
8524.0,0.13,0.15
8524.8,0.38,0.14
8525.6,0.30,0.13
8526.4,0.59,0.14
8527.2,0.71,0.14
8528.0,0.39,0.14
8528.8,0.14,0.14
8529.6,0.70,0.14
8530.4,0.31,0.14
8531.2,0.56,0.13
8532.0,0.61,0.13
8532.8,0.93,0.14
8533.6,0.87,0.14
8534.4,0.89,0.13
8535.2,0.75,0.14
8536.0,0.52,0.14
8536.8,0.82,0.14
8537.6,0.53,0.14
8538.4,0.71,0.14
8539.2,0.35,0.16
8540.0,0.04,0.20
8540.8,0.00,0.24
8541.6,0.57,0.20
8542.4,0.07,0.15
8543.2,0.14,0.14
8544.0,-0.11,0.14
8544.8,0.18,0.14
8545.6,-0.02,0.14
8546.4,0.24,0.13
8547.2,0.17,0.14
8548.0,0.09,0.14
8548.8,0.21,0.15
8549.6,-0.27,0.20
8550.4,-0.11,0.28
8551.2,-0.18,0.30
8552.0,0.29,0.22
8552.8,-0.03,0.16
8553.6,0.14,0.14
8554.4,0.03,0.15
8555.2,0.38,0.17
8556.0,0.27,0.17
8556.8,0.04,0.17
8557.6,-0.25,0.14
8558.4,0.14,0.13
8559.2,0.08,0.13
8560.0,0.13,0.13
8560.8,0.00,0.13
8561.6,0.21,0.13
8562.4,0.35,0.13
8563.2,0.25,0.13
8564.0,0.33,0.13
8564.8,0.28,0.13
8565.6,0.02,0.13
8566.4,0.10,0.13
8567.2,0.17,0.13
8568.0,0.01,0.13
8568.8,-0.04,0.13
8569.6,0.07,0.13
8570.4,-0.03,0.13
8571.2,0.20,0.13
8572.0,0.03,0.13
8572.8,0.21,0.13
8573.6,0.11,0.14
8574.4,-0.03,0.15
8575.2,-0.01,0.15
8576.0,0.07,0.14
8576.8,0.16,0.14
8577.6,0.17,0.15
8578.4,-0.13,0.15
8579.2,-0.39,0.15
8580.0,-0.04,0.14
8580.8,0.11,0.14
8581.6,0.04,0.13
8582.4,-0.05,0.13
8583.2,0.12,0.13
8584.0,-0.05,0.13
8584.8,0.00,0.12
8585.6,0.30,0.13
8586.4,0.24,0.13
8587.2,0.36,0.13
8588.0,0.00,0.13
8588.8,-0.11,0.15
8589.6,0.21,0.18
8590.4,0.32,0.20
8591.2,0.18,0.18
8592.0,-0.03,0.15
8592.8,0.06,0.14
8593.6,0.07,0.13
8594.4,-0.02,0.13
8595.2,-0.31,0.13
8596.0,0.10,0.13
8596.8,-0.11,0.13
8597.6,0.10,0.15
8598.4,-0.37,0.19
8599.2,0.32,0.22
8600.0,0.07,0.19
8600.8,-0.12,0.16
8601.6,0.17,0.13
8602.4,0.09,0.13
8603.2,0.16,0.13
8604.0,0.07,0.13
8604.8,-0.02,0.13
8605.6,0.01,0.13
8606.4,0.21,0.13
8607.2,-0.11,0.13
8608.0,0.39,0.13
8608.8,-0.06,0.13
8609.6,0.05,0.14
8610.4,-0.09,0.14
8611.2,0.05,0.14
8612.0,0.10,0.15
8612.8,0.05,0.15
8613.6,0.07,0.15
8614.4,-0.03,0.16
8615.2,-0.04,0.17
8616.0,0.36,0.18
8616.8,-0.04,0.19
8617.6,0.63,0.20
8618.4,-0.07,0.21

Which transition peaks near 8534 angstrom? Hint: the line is [O II]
